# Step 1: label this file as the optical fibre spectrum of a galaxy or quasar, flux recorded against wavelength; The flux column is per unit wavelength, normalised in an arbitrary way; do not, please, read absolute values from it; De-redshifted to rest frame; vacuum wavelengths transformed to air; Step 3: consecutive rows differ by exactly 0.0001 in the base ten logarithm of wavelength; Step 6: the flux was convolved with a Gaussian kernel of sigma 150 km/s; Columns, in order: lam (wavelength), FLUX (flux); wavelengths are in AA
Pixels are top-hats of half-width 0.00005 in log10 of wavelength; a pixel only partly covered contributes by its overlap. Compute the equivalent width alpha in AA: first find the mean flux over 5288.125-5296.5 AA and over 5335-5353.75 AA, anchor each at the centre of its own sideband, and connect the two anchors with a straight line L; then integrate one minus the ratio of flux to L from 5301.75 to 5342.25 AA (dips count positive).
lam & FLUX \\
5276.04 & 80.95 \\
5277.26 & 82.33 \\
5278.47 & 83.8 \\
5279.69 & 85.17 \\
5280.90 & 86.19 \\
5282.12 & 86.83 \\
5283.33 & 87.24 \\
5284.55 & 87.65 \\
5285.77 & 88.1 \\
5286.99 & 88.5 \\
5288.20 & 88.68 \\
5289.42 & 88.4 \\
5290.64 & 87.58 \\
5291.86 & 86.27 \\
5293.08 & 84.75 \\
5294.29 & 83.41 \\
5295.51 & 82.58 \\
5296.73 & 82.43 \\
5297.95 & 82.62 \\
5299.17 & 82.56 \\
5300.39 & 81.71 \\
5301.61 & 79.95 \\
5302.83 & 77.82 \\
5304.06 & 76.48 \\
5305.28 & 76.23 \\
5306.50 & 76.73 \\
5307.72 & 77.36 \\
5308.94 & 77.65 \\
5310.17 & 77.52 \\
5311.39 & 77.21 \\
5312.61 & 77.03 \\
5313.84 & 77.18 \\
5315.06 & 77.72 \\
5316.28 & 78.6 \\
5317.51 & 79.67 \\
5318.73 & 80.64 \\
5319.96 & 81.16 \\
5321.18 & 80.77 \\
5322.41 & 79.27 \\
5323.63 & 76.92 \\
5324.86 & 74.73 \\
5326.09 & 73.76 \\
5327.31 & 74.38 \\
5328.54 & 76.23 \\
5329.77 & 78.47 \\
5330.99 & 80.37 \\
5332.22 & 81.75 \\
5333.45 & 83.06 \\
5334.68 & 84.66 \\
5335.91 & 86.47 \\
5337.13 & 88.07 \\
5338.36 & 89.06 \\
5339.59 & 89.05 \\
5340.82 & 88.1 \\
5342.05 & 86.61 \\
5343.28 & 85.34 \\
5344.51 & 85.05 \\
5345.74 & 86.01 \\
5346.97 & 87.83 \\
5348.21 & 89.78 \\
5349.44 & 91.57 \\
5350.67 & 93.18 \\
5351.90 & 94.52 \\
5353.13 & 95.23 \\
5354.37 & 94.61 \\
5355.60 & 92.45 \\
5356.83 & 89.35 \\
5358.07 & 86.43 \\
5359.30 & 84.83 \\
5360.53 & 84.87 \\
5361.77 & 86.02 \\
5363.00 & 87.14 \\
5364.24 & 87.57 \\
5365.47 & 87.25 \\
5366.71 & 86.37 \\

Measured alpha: 3.5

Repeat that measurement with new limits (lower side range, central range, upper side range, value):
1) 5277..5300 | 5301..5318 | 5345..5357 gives 1.9 AA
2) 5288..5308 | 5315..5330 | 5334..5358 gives 1.4 AA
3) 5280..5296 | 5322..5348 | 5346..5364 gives 1.8 AA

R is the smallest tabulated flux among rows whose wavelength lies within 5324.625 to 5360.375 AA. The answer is 73.76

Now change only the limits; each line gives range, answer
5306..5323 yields 76.73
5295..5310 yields 76.23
